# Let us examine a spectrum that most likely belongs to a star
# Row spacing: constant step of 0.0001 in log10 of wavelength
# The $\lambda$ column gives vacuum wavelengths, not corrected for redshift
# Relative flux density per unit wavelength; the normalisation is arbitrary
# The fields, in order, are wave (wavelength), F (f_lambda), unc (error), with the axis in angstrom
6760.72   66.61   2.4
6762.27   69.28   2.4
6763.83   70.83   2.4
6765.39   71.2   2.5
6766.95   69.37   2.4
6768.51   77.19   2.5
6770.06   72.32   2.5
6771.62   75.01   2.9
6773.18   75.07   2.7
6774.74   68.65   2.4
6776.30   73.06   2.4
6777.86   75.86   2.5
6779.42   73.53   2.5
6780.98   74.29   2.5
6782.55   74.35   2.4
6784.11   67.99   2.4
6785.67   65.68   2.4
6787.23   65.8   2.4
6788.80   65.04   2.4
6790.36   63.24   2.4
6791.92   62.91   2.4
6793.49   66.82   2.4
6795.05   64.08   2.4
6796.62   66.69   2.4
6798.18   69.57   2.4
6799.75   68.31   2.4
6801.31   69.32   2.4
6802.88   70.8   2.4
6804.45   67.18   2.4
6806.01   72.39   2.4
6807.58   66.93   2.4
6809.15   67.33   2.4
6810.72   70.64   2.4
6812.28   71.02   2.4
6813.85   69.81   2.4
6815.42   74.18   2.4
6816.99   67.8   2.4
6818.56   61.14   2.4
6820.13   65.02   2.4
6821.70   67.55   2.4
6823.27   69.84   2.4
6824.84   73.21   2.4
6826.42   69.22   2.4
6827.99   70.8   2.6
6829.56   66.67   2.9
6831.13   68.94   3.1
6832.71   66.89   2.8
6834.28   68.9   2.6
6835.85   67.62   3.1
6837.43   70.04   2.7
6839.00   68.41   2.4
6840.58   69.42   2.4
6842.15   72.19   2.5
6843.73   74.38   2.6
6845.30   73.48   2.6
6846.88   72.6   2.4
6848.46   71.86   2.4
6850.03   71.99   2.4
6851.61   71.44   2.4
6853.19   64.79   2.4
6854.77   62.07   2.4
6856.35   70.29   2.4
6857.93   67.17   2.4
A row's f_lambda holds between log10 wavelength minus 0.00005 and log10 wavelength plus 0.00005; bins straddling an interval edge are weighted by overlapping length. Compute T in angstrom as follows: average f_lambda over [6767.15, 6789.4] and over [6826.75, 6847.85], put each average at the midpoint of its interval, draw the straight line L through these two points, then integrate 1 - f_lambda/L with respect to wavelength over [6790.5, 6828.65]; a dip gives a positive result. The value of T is 1.3 angstrom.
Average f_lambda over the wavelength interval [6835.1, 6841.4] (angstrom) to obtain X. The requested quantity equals 68.9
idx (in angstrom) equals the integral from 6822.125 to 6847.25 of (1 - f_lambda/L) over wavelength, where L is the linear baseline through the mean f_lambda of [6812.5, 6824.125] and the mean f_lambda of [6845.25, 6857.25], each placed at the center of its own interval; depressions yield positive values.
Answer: -0.5 angstrom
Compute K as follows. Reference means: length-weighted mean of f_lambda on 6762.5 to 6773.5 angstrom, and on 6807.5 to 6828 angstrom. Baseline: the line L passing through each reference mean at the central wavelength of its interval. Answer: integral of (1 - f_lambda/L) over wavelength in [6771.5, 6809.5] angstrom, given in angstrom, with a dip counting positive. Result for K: 1.01 angstrom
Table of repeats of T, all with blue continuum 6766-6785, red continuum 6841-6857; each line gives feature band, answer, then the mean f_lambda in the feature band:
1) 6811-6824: 0.6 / 68.4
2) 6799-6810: 0.5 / 68.9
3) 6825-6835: 0.3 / 68.8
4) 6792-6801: 0.7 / 66.9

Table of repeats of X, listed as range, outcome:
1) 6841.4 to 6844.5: 73.2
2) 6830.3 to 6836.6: 68.1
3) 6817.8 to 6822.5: 64.6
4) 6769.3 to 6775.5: 72.8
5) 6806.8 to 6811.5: 68.3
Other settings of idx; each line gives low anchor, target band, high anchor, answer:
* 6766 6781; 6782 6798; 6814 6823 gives 1.1 angstrom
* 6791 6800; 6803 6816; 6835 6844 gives -0.5 angstrom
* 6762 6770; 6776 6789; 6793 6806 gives -0.1 angstrom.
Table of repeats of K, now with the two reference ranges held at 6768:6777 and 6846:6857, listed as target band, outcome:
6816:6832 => 0.6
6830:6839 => 0.2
